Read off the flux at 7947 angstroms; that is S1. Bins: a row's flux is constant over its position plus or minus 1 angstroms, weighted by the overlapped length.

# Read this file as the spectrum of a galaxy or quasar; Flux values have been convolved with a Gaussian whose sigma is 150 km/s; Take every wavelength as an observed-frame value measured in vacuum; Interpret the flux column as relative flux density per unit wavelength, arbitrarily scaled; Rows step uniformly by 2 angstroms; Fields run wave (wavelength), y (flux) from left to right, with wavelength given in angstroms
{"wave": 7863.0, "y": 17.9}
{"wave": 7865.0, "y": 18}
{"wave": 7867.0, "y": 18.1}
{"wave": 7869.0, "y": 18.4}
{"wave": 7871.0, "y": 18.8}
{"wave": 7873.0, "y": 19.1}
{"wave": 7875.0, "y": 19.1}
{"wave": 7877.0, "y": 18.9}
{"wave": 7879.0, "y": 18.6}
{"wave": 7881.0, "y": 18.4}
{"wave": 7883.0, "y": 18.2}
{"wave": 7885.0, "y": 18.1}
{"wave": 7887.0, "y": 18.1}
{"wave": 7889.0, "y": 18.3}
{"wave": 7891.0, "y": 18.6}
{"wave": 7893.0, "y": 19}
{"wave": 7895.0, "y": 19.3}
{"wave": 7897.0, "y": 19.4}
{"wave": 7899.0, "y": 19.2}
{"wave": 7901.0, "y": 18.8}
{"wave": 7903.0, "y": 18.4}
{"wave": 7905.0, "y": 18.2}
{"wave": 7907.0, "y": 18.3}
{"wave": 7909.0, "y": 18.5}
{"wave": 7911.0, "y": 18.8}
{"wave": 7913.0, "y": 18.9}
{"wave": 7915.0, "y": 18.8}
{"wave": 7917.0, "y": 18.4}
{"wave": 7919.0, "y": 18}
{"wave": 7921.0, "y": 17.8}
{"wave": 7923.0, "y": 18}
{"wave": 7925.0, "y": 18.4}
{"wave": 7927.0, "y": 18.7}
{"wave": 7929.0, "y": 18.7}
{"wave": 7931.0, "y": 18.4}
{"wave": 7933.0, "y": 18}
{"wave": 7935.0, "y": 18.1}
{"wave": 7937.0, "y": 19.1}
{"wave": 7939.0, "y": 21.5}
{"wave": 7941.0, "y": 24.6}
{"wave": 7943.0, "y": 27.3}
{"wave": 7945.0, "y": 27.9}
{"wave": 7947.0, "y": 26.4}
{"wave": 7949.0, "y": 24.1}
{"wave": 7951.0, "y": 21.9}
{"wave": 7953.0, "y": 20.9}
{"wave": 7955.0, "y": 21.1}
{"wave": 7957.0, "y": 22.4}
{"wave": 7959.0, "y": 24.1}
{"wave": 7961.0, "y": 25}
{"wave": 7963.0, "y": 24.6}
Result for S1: 26.4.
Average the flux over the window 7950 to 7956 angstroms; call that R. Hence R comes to 21.3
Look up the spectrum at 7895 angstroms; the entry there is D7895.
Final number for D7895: 19.3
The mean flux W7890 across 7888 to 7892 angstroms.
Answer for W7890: 18.5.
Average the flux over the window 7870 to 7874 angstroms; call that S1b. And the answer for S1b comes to 19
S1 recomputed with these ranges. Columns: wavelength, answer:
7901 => 18.8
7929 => 18.7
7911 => 18.8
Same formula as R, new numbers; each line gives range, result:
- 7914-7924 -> 18.2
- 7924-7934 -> 18.4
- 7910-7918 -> 18.7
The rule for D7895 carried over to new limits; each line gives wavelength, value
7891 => 18.6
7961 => 25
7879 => 18.6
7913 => 18.9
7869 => 18.4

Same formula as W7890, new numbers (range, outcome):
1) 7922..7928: 18.4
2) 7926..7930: 18.7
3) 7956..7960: 23.2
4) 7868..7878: 18.9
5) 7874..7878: 19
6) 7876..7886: 18.4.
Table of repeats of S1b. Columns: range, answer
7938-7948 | 25.5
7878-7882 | 18.5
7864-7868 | 18.1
